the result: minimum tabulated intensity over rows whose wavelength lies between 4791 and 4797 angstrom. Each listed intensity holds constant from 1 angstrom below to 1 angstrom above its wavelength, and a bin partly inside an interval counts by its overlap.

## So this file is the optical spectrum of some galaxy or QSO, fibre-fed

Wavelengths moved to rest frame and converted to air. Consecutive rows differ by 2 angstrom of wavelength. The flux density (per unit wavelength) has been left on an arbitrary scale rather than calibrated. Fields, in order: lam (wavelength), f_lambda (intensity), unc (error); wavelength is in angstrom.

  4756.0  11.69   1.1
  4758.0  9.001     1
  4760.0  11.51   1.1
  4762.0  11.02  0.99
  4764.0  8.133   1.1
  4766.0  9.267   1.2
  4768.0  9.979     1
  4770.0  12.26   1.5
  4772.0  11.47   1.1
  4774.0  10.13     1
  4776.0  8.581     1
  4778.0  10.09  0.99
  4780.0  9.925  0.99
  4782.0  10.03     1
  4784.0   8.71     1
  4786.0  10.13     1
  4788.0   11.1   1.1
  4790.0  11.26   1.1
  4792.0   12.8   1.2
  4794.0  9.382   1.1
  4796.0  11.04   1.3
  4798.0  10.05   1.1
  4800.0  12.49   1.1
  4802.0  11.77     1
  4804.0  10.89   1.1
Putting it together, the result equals 9.382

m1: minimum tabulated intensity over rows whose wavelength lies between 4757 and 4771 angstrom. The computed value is 8.133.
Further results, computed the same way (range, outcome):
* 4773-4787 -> 8.581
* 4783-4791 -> 8.71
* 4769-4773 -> 11.47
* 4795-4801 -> 10.05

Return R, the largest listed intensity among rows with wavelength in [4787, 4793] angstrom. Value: 12.8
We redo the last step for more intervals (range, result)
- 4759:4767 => 11.51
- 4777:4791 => 11.26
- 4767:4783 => 12.26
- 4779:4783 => 10.03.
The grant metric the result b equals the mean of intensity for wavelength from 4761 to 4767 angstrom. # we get 9.47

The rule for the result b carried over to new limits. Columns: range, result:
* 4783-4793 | 10.8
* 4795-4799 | 10.5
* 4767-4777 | 10.5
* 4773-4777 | 9.36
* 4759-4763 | 11.3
